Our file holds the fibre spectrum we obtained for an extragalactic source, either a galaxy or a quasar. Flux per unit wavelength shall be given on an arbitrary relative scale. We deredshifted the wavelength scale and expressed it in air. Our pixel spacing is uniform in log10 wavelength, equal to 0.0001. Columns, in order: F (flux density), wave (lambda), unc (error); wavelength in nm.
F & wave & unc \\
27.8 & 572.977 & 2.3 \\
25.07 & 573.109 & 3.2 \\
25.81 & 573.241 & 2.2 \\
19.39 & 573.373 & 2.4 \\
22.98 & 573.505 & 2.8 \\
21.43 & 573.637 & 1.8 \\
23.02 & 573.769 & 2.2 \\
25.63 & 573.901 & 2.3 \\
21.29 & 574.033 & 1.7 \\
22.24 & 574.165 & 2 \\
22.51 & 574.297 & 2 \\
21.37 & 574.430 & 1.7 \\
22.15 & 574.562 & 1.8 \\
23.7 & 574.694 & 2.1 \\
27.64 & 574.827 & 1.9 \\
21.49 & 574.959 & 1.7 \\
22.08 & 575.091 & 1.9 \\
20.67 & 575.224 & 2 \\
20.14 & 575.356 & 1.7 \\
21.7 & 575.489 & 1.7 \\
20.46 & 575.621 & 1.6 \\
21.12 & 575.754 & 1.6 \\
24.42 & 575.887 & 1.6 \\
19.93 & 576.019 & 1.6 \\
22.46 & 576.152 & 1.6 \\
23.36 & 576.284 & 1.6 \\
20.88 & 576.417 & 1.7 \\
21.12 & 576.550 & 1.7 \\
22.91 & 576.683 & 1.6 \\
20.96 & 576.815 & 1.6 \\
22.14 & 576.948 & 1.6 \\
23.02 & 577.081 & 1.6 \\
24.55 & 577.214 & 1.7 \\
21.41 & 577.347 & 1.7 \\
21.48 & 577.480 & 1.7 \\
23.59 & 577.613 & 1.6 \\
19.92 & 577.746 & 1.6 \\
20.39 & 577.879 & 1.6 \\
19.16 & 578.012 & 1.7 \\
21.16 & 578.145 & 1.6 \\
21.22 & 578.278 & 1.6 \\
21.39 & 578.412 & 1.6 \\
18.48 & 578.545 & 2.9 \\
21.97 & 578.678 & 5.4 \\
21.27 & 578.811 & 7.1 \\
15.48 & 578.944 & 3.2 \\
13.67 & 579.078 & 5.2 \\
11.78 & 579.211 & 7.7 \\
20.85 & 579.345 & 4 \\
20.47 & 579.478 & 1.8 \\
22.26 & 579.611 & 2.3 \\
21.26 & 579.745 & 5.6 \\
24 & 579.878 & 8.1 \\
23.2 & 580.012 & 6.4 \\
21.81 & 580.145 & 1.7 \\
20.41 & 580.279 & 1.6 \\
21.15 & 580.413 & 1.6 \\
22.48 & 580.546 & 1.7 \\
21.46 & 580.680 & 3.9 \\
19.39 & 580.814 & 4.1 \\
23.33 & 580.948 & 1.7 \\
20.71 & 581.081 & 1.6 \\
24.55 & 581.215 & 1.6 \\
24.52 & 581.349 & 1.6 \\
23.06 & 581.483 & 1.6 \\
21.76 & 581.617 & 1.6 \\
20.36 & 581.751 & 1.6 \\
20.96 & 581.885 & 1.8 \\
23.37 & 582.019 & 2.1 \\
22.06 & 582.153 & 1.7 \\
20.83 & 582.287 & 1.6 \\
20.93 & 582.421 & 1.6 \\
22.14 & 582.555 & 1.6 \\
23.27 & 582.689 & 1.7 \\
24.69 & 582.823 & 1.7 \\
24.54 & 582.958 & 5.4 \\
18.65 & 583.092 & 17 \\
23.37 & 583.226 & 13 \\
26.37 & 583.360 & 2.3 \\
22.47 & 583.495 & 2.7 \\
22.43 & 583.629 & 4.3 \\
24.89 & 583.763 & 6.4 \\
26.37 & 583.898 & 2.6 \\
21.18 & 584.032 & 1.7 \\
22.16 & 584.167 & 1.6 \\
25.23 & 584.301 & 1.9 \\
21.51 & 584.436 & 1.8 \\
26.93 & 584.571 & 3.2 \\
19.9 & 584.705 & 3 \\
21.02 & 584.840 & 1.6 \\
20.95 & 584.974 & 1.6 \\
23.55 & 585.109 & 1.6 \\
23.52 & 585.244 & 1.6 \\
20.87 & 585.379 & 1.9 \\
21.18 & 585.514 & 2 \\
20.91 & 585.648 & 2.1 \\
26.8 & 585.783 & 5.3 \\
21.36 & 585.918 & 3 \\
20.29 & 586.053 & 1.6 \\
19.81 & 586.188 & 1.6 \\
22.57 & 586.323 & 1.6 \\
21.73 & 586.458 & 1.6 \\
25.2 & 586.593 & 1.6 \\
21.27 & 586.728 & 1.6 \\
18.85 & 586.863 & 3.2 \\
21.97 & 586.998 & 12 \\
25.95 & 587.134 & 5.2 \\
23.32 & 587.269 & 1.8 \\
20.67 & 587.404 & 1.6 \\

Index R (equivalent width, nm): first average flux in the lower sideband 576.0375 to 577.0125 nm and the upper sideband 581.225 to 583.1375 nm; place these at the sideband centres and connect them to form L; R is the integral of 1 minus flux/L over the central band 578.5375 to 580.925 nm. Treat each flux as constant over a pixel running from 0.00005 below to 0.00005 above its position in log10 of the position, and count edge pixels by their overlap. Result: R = 0.21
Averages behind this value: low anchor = 21.9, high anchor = 22.3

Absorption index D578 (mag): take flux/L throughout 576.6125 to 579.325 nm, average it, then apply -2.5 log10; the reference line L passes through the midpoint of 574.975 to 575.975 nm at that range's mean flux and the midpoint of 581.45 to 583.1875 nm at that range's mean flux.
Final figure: 0.07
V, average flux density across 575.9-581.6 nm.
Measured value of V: 21.2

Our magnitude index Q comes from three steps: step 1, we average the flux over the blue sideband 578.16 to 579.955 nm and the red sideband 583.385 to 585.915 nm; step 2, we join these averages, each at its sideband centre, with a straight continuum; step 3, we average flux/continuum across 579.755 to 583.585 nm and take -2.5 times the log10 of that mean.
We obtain -0.06 mag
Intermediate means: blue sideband 19.6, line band 22.3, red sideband 22.9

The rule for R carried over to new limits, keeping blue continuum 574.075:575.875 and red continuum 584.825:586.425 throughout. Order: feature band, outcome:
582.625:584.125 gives -0.10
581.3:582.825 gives -0.01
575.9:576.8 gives 0.01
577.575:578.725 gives 0.07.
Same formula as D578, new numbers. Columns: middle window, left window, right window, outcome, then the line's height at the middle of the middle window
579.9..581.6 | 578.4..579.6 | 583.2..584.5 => -0.10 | 20.3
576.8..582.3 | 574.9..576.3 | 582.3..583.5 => 0.06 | 22.3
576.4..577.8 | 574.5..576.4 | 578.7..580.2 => -0.04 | 21.2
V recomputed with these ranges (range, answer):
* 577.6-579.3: 19.1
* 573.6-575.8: 22.3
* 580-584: 22.5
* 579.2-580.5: 21.1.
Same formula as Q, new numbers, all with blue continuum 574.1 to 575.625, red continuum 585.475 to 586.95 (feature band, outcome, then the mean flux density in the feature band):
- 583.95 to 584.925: -0.03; 22.6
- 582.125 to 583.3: -0.02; 22.3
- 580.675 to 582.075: -0.01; 22.1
